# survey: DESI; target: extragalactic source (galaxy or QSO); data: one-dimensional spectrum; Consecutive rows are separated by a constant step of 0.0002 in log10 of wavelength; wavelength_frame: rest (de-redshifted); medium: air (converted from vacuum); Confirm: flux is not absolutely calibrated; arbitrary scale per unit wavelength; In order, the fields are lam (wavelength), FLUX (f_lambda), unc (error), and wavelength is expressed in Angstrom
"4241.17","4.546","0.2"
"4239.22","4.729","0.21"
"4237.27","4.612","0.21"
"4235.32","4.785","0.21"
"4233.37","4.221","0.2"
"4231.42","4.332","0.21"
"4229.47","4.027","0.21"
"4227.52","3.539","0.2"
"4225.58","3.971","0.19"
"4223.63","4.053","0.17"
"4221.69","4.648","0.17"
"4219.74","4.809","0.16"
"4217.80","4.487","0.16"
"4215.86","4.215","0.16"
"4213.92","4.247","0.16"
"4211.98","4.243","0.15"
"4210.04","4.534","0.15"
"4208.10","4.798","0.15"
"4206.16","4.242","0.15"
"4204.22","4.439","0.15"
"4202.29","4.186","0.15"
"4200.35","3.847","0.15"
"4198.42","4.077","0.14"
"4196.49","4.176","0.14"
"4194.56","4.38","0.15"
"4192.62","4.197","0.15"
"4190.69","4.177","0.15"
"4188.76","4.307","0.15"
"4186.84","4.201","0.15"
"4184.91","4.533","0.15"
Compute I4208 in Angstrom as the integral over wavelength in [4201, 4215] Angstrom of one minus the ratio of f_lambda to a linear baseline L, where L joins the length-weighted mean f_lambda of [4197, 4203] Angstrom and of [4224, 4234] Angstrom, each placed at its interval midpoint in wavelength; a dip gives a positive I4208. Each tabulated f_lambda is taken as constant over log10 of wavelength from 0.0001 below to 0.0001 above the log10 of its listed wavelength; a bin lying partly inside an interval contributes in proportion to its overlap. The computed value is -1.2 Angstrom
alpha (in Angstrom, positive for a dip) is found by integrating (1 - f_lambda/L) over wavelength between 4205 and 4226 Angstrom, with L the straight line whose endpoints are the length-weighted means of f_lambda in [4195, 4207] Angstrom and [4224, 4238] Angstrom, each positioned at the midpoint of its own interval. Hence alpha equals -1.1 Angstrom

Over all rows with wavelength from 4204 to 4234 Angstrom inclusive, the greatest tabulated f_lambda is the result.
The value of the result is 4.809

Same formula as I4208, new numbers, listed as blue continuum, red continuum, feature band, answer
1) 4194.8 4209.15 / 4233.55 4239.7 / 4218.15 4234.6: 1.1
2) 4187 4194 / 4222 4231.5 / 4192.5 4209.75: -0.5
